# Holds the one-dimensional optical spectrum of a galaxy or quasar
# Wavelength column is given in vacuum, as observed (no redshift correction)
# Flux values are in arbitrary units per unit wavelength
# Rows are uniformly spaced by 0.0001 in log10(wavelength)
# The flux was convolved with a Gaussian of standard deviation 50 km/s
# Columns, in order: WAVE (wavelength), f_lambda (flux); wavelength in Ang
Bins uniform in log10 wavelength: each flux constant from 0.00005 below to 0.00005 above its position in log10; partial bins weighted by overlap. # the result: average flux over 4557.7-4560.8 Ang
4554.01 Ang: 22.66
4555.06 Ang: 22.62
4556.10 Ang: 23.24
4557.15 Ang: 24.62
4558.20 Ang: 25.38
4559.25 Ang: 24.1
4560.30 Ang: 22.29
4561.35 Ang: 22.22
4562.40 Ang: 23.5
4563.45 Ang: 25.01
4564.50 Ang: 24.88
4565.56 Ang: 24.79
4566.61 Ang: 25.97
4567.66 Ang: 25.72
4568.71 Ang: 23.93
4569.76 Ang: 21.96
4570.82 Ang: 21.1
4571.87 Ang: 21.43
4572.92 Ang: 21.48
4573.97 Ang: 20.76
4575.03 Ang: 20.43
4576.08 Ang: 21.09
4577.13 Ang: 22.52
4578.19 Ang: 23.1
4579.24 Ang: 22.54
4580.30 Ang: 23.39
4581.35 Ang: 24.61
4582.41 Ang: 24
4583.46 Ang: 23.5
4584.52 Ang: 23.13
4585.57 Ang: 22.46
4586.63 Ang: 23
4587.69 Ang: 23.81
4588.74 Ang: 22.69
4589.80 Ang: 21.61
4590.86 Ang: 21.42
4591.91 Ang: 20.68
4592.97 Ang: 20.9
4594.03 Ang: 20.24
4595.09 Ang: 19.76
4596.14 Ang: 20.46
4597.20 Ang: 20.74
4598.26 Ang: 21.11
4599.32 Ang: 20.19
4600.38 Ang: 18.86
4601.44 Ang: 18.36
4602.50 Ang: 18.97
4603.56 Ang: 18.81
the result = 23.9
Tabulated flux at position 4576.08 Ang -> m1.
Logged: 21.09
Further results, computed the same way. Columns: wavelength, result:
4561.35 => 22.22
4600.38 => 18.86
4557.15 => 24.62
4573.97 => 20.76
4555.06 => 22.62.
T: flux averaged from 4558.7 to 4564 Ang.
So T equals 23.4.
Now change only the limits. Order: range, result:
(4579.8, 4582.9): 24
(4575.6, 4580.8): 22.5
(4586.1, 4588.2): 23.3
